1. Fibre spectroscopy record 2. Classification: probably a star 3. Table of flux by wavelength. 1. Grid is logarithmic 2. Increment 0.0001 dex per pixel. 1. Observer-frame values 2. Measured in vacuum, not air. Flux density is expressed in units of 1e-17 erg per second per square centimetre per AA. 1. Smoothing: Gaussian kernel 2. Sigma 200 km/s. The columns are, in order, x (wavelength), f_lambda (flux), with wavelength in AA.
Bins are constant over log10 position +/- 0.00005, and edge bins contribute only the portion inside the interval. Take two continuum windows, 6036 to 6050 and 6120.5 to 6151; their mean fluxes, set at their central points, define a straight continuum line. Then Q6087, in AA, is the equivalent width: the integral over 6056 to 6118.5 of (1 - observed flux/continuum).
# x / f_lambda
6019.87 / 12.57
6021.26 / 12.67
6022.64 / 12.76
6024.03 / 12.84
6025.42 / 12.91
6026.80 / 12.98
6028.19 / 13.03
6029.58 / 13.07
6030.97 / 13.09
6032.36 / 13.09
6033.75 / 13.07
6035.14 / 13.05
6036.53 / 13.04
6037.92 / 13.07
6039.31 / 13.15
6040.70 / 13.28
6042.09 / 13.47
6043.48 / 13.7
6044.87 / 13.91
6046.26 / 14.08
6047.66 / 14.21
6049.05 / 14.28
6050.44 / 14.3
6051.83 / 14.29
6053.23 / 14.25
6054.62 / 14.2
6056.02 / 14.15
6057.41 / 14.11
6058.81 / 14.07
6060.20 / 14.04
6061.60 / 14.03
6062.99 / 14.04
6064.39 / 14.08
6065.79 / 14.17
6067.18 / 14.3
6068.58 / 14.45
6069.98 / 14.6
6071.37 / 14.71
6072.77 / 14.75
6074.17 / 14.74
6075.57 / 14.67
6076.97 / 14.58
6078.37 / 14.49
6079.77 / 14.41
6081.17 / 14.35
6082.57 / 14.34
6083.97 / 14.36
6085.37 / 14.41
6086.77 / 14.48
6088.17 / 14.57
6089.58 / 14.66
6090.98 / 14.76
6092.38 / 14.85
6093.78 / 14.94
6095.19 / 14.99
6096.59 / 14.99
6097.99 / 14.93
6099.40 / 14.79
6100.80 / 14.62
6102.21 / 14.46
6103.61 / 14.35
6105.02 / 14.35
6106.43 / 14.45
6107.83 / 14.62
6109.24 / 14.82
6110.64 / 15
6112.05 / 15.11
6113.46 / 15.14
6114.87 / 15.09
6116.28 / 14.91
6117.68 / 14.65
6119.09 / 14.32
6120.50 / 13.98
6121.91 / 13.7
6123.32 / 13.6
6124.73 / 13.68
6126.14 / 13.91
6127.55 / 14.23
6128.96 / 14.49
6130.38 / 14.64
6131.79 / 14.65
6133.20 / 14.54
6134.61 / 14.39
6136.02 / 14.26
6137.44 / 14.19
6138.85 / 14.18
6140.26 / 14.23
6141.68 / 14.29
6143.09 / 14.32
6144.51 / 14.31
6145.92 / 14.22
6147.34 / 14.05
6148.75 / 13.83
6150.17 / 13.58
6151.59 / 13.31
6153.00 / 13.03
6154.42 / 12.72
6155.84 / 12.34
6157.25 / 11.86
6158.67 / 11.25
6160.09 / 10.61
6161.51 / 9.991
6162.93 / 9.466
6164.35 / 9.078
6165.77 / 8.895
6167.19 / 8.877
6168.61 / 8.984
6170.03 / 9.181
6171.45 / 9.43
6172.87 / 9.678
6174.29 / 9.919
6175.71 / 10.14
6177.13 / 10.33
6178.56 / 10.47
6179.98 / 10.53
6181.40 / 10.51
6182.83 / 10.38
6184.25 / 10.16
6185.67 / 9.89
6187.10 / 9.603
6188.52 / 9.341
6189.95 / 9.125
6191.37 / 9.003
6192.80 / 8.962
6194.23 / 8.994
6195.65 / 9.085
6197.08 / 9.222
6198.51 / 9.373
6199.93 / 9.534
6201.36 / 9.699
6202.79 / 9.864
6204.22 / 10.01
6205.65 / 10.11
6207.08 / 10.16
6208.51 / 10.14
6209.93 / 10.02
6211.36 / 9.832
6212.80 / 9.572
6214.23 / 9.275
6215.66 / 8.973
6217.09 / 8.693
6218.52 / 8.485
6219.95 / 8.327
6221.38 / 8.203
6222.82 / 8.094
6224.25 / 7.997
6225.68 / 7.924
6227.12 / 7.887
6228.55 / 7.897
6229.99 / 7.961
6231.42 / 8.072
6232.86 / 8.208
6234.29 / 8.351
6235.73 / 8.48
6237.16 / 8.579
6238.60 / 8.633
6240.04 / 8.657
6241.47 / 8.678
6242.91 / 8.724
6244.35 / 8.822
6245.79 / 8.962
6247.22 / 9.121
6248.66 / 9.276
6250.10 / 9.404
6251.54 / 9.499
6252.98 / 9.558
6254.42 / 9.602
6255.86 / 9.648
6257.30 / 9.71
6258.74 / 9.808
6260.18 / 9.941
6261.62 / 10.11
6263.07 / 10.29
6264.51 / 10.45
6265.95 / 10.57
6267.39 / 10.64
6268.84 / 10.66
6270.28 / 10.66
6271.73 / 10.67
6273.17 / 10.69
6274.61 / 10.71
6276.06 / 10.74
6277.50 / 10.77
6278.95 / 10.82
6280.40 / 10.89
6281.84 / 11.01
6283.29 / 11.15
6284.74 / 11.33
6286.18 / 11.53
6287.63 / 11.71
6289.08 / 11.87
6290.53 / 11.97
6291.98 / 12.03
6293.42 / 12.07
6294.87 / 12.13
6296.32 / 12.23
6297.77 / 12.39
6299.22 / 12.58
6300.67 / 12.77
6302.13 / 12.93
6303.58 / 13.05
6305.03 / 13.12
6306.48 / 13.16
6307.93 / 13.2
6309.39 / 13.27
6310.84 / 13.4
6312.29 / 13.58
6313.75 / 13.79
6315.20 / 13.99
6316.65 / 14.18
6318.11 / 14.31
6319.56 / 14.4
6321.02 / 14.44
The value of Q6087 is -3.1 AA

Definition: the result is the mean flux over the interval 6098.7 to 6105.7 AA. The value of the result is 14.5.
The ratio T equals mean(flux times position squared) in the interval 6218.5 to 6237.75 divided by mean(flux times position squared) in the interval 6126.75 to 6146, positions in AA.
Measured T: 0.6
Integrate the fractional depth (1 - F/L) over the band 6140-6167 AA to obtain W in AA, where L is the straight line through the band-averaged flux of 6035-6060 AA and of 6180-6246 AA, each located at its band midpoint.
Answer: -3.7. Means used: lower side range 13.8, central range 12.3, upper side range 9.07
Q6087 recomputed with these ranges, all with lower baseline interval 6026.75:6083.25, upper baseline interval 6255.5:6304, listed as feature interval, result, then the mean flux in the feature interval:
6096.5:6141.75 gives -4.47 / 14.5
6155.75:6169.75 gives 2.91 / 10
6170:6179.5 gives 1.93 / 9.95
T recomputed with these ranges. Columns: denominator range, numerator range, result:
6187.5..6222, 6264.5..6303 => 1.26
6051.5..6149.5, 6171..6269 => 0.67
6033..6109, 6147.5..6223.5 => 0.73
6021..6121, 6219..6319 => 0.80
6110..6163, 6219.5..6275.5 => 0.70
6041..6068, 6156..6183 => 0.74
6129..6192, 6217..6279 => 0.82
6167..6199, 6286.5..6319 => 1.39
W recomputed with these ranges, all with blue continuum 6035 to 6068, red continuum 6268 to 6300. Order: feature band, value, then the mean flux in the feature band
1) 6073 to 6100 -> -2.2 AA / 14.6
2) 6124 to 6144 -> -2.0 AA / 14.3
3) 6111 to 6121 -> -1.2 AA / 14.8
